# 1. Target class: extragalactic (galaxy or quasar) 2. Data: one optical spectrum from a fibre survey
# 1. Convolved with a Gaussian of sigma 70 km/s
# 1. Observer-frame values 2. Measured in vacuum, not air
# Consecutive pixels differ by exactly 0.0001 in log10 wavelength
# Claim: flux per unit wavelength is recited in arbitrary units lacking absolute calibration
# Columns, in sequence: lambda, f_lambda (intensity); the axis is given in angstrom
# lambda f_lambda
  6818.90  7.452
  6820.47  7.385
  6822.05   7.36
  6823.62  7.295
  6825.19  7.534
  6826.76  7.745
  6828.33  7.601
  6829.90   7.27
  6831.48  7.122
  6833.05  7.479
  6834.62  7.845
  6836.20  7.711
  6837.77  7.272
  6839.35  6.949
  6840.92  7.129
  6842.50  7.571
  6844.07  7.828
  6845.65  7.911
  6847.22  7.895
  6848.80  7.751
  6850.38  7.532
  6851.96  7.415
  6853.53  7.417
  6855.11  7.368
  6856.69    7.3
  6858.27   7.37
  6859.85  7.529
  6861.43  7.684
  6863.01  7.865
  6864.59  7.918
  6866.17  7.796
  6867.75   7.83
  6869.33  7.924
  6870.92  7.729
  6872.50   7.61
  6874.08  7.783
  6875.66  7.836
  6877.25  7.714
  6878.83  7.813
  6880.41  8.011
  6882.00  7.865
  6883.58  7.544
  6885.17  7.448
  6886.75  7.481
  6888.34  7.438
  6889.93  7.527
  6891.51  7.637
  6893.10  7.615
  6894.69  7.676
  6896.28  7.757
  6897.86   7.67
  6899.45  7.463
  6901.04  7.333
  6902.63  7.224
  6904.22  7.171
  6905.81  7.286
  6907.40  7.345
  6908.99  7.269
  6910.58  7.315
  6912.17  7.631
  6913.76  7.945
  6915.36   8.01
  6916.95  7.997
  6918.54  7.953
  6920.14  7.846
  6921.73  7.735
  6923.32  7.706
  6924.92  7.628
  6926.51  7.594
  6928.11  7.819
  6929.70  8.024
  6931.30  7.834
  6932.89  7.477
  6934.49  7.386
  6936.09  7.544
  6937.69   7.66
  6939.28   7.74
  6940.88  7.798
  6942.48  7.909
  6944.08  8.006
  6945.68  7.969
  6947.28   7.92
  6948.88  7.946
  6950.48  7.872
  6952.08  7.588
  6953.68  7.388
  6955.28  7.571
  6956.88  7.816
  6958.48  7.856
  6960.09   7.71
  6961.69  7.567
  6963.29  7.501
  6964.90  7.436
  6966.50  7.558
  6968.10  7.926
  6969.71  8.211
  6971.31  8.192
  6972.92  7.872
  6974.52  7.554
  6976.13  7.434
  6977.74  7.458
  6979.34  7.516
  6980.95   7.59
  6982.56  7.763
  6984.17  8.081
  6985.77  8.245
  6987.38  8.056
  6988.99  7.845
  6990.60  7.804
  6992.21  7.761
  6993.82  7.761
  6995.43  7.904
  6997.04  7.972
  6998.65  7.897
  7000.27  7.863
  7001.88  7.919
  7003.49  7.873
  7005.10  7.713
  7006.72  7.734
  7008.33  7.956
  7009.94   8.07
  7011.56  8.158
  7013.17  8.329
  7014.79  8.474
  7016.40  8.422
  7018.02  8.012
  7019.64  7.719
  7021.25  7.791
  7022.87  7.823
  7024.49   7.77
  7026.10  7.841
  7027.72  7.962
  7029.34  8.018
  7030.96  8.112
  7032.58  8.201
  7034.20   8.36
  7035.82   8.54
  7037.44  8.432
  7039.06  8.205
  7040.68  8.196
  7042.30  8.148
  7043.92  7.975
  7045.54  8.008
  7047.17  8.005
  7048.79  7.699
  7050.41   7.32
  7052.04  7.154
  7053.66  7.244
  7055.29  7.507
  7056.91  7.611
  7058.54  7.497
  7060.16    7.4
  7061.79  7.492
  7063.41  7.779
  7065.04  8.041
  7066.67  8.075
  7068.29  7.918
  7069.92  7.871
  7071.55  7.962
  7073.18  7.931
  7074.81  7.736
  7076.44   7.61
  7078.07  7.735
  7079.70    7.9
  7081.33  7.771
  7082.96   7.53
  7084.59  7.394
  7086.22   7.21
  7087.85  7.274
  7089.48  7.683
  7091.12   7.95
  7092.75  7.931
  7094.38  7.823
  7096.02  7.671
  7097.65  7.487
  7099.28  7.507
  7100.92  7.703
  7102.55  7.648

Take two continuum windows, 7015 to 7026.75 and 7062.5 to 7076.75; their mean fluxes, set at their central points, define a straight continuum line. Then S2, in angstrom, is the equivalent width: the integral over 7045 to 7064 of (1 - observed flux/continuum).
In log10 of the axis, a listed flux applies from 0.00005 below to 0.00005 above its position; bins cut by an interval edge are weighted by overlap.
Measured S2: 0.9 angstrom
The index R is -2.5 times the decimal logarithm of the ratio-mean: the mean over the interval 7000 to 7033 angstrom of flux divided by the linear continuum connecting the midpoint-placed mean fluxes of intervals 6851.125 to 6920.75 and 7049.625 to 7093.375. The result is -0.049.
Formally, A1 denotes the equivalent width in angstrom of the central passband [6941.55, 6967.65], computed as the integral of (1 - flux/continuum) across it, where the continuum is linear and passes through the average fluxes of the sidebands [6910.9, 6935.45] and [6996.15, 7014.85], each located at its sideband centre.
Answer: 0.38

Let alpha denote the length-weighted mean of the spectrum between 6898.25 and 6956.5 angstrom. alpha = 7.67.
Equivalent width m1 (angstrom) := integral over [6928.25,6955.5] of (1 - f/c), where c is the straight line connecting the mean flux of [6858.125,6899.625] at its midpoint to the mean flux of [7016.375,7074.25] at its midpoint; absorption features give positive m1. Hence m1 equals 0.1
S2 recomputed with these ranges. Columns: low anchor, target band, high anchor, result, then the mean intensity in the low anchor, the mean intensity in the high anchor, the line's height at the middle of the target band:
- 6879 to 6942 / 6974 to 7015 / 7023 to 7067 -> -0.5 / 7.63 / 7.87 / 7.78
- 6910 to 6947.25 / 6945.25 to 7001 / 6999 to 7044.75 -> 0.9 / 7.77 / 8.06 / 7.9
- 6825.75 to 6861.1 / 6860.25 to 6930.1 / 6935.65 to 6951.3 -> 0.1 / 7.5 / 7.84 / 7.68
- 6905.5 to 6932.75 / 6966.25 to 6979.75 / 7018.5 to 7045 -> 0.2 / 7.71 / 8.07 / 7.88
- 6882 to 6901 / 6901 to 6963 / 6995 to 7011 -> 0.1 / 7.57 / 7.89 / 7.69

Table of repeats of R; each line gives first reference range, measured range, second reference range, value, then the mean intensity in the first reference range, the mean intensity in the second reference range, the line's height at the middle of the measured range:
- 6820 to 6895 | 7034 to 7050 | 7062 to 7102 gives -0.06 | 7.59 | 7.73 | 7.7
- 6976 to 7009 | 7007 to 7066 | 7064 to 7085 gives -0.01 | 7.82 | 7.81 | 7.82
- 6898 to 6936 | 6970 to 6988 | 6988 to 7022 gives 0.01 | 7.61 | 7.95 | 7.85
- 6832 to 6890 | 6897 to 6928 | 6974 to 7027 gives 0.02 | 7.62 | 7.88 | 7.72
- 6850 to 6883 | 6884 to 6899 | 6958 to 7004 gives 0.02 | 7.68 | 7.8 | 7.71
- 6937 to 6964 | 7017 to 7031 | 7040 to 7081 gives -0.02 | 7.76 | 7.75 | 7.75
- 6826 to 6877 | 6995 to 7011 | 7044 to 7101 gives -0.03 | 7.59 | 7.67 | 7.65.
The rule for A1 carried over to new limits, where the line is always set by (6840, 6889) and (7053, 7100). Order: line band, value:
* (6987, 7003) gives -0.4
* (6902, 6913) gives 0.5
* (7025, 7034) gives -0.4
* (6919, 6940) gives -0.1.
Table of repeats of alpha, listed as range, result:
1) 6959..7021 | 7.86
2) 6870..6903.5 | 7.63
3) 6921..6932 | 7.76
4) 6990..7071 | 7.91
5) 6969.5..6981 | 7.71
